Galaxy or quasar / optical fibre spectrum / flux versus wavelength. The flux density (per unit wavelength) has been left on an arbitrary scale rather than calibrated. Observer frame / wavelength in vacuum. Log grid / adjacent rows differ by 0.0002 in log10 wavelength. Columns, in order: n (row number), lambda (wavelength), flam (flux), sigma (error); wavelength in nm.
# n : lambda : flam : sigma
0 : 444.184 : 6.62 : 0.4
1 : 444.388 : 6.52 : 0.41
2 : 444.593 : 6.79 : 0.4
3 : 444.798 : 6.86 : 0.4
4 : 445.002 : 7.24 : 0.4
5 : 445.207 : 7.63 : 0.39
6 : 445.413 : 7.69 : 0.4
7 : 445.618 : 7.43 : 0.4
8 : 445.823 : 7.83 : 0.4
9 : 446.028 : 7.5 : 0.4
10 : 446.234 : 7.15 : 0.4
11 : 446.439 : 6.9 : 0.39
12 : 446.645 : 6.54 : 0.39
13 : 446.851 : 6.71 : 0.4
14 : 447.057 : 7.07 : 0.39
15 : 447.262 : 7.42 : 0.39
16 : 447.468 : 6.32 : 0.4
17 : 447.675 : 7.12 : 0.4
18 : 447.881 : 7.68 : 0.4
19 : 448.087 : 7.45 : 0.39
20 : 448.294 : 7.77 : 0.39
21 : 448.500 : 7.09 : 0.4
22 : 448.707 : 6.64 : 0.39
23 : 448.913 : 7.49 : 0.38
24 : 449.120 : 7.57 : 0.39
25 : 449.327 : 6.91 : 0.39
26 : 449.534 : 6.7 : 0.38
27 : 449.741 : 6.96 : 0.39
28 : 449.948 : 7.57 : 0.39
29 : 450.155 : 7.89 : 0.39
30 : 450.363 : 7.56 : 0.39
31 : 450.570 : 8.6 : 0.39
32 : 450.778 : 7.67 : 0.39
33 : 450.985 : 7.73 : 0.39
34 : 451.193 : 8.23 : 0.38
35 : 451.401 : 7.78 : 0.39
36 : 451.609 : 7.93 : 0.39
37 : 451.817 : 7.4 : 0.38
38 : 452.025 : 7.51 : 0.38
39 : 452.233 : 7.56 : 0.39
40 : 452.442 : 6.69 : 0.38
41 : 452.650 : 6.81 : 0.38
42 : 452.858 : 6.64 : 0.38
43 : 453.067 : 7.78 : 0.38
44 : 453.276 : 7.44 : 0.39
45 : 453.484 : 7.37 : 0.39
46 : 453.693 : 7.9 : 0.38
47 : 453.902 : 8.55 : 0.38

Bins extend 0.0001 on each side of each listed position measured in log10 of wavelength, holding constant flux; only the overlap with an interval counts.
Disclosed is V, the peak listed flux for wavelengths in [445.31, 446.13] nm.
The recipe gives 7.83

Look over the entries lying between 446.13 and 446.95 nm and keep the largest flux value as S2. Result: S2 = 7.15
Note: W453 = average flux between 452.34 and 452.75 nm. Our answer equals 6.76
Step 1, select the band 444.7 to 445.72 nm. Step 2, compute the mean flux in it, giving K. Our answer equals 7.37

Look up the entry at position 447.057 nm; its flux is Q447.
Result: 7.07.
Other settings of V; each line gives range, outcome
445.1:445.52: 7.69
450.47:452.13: 8.6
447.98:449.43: 7.77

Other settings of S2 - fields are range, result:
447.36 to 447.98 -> 7.68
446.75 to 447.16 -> 7.07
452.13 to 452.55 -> 7.56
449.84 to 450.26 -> 7.89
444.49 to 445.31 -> 7.63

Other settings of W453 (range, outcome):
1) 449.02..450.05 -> 7.14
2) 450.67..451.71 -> 7.87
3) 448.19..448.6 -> 7.43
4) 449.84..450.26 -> 7.72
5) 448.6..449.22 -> 7.23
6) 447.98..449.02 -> 7.29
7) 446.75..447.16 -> 6.9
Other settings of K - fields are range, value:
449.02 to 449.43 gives 7.24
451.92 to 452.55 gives 7.25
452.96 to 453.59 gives 7.53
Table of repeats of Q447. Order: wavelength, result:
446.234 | 7.15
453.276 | 7.44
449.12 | 7.57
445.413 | 7.69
